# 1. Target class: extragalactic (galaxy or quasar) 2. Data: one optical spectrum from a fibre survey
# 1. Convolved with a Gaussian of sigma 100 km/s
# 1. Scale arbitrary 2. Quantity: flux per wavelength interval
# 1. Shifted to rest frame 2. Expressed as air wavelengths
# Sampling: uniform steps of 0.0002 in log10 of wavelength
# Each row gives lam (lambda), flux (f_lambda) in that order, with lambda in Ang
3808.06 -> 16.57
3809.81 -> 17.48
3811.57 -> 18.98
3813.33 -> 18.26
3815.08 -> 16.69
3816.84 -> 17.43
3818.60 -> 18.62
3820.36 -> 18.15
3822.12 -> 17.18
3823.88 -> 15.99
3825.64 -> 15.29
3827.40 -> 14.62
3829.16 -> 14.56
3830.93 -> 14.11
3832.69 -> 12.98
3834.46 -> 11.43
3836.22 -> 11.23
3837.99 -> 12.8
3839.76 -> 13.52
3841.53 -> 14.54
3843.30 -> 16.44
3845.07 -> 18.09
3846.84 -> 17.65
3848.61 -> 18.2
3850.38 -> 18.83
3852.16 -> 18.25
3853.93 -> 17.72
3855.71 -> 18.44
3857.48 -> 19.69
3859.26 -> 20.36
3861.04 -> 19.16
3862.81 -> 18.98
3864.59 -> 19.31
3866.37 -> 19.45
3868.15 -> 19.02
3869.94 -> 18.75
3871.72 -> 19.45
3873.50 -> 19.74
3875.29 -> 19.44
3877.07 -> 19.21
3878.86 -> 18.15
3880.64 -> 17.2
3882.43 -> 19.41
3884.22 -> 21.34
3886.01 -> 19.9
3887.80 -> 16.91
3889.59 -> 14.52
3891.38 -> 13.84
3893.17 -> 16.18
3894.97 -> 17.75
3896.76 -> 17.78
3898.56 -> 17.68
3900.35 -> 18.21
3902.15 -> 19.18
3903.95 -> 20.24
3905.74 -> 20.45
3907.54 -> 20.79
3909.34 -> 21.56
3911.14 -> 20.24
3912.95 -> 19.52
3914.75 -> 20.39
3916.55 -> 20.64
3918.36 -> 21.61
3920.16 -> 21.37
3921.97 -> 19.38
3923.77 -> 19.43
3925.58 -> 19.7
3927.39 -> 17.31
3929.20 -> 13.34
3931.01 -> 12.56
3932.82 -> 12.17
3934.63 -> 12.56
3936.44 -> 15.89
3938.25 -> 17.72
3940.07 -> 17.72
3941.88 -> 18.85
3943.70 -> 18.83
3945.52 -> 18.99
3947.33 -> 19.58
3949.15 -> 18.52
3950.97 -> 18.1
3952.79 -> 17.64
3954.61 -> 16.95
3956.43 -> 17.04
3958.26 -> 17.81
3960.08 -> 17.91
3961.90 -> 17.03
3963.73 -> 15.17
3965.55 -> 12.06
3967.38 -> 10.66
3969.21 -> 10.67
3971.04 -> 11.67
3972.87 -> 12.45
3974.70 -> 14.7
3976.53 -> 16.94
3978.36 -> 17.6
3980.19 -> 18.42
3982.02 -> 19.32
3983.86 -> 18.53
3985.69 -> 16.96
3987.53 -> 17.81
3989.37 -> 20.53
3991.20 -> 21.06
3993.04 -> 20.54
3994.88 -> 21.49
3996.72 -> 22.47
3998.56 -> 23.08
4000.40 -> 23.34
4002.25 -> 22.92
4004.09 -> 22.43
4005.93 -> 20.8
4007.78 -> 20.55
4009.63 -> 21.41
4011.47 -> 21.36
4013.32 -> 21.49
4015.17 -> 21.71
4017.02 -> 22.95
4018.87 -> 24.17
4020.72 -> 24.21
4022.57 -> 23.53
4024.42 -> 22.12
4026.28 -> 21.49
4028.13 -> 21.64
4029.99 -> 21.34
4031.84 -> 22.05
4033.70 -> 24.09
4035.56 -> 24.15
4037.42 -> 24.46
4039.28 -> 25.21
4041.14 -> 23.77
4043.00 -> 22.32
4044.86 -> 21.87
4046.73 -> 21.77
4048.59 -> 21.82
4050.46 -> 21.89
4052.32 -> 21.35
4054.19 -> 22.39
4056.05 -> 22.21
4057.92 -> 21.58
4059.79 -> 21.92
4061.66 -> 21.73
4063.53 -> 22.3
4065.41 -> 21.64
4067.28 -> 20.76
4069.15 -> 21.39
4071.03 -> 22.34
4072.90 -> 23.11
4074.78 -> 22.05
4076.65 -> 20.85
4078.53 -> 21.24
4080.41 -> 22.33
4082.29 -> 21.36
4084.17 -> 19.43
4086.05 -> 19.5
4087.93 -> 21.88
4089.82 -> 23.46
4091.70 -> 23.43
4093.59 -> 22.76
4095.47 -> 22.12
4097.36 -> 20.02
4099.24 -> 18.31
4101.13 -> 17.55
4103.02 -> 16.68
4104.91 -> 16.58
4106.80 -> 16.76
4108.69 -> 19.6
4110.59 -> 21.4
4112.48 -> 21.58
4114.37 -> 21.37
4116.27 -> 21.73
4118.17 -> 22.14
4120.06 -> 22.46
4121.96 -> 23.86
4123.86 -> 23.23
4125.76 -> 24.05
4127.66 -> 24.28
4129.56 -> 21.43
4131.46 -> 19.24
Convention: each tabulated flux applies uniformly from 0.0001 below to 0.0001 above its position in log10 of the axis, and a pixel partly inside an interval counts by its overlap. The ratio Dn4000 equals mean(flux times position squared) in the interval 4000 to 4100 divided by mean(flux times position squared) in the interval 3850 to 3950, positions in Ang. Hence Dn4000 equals 1.29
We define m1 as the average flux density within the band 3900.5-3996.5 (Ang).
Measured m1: 17.7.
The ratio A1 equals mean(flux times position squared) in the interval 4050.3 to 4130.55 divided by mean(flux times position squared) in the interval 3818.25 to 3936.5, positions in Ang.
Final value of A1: 1.35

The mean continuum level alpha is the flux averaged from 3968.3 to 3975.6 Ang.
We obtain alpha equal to 12.4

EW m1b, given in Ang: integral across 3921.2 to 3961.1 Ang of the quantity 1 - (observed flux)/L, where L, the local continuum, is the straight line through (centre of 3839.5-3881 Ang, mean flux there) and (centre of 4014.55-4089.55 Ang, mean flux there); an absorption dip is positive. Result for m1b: 5.7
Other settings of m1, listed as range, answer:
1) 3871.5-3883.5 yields 19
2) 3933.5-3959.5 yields 17.5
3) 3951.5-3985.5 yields 15.8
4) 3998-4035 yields 22.3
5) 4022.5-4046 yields 22.9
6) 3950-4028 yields 19.1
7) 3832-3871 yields 17.1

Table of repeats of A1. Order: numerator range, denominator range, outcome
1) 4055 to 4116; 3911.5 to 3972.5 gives 1.33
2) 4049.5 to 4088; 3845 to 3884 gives 1.27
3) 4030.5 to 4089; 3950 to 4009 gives 1.28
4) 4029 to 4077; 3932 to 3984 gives 1.44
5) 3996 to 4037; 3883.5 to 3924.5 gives 1.25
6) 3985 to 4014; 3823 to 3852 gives 1.52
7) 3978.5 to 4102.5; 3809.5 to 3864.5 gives 1.44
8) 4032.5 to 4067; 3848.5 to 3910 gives 1.31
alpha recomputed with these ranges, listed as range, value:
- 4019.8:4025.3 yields 23.3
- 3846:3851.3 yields 18.2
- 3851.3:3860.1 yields 18.9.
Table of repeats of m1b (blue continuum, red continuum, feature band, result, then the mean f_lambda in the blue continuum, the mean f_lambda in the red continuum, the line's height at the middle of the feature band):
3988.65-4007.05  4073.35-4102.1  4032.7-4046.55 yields -1.3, 21.9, 21.1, 21.5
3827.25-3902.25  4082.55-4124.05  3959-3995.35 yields 4.6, 17.3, 20.7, 18.9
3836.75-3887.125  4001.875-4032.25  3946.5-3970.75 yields 5.5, 18.3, 22.1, 20.7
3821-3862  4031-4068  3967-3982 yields 4.2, 16.2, 22.5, 20.2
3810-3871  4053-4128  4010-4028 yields -2.2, 16.9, 21.3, 20.1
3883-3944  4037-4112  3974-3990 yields 1.3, 18.1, 21.3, 19.5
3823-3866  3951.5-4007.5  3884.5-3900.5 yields -0.1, 16.4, 17.9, 16.9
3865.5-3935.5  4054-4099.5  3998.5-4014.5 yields -1.2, 18.4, 21.6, 20.3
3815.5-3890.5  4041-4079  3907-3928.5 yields -1.6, 17.3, 21.9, 18.7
